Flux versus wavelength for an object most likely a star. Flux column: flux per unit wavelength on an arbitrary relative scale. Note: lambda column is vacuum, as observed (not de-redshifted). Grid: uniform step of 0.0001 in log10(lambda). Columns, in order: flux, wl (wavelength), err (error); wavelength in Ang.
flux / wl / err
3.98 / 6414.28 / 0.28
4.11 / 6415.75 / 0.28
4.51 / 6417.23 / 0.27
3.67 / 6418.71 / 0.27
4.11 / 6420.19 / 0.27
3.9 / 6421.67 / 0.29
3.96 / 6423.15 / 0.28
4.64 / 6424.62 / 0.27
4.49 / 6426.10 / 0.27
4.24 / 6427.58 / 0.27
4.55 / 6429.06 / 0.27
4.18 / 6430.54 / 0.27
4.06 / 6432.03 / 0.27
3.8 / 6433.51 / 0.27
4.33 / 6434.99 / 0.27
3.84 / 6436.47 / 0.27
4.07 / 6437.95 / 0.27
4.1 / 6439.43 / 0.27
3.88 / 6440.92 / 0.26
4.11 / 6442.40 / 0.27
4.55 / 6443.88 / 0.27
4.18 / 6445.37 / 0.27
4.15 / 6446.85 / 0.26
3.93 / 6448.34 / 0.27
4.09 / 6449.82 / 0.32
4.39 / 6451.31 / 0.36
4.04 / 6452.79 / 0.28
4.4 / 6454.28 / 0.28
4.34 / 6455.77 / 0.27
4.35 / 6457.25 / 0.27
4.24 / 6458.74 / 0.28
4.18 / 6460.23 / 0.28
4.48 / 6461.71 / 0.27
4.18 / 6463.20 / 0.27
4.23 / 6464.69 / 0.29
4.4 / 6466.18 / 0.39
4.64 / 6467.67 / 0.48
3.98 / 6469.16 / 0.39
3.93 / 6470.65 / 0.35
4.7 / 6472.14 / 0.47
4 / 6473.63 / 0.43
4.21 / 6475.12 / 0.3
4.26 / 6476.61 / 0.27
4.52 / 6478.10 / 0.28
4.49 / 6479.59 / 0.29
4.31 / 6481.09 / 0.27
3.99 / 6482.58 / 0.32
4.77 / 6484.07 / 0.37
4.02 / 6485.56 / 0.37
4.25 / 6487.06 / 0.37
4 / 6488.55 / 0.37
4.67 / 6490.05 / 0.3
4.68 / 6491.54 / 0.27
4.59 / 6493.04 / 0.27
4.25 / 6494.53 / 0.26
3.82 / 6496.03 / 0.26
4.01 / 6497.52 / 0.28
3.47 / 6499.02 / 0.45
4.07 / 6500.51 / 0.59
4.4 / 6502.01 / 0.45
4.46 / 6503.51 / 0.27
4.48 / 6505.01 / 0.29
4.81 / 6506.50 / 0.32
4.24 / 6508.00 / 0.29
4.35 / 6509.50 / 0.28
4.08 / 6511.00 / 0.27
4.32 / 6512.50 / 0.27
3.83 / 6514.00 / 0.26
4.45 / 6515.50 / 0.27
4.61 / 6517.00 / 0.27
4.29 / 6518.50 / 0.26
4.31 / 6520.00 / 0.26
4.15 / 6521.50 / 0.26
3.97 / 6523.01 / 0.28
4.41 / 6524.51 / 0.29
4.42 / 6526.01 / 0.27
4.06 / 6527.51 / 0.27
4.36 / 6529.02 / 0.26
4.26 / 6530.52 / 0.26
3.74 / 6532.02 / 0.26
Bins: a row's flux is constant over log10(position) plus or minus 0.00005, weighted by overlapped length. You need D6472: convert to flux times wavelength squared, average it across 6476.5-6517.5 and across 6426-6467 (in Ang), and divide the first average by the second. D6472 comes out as 1.0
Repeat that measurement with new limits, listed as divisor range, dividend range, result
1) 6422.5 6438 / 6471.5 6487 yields 1.04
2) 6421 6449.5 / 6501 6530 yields 1.06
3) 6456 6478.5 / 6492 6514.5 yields 1.00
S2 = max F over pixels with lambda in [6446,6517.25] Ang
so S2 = 4.81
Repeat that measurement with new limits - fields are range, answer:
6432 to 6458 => 4.55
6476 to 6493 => 4.77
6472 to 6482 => 4.7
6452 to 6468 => 4.64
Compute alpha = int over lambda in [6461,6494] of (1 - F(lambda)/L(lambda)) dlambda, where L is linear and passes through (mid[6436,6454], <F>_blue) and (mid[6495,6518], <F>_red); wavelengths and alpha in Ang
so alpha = -1.2 Ang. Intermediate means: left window 4.12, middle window 4.33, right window 4.23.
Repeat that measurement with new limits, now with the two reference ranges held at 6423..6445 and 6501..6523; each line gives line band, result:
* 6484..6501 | 0.4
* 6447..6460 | 0.0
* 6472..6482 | -0.1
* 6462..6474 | -0.1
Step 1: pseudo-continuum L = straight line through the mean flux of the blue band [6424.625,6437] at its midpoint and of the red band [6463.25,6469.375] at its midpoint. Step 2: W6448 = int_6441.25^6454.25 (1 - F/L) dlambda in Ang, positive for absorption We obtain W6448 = 0.3 Ang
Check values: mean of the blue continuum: 4.22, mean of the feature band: 4.18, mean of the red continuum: 4.32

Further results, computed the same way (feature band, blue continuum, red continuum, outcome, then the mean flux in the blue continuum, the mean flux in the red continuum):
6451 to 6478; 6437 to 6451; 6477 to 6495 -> -0.2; 4.12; 4.38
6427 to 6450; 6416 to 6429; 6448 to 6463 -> 0.5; 4.21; 4.25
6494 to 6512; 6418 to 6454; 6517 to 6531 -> 0.1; 4.14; 4.27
